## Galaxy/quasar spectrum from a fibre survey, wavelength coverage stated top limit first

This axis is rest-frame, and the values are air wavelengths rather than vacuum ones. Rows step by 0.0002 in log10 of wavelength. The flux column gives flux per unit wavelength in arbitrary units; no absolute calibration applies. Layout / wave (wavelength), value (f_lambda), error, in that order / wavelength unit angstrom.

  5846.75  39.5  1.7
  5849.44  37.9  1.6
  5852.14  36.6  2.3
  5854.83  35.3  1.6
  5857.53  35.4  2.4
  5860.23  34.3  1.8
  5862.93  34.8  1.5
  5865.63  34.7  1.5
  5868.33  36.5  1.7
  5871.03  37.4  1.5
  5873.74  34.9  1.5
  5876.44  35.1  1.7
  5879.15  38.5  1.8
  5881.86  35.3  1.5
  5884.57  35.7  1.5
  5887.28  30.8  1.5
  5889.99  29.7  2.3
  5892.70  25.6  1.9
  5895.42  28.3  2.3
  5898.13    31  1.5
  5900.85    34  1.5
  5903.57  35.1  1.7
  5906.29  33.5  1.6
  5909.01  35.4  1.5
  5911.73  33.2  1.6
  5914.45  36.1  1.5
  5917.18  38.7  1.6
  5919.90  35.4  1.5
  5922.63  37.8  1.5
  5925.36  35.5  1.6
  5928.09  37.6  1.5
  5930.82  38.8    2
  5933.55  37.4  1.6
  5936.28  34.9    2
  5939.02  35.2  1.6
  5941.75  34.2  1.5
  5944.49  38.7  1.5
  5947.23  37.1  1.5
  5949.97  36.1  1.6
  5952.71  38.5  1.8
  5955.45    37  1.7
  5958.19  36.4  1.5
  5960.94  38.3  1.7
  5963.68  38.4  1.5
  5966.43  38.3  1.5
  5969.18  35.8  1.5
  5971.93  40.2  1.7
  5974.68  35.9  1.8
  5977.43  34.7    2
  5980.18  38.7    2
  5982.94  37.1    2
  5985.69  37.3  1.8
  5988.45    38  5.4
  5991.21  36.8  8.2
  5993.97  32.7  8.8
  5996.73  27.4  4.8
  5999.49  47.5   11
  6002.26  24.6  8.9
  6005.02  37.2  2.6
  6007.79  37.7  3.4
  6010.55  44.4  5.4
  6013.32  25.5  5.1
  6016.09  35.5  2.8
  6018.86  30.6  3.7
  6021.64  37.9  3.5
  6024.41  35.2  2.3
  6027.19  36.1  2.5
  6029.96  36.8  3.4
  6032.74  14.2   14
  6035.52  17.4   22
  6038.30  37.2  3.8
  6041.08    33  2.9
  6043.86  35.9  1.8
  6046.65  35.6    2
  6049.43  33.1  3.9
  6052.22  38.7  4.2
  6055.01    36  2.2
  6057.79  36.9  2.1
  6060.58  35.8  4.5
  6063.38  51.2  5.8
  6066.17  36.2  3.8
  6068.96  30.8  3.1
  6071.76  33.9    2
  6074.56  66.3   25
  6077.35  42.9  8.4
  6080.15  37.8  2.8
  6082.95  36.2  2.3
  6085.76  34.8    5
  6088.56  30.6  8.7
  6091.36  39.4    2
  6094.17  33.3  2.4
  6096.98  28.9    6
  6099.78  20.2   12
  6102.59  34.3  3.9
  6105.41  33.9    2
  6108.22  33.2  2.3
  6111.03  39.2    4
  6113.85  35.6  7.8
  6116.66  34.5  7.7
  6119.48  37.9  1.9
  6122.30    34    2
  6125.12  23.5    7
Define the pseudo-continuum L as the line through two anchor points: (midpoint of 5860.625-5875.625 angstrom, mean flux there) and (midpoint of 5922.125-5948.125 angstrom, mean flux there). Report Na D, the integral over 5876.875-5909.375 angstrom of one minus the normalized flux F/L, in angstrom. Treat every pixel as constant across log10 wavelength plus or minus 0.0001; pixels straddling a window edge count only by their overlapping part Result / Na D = 2.9 angstrom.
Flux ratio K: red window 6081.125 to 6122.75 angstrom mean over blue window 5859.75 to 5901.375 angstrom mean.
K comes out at 1.0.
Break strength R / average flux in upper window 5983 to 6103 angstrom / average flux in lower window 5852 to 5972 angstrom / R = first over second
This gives 0.99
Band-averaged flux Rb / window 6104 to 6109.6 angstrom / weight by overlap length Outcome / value 33.5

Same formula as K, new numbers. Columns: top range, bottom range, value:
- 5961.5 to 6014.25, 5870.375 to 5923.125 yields 1.07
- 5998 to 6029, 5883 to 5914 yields 1.11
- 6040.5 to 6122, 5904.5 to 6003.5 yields 1.00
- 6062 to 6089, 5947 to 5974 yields 1.07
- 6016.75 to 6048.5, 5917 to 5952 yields 0.87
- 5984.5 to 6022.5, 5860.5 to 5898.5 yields 1.05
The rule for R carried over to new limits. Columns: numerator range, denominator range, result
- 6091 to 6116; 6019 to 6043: 1.06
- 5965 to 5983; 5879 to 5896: 1.18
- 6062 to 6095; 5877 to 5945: 1.14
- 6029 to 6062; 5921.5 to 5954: 0.88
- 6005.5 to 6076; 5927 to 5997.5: 0.97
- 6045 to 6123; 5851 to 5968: 1.03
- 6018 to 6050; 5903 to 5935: 0.88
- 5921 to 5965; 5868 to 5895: 1.10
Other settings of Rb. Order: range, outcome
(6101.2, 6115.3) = 35.2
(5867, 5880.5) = 36.5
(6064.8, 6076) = 41.8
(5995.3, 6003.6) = 33.2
